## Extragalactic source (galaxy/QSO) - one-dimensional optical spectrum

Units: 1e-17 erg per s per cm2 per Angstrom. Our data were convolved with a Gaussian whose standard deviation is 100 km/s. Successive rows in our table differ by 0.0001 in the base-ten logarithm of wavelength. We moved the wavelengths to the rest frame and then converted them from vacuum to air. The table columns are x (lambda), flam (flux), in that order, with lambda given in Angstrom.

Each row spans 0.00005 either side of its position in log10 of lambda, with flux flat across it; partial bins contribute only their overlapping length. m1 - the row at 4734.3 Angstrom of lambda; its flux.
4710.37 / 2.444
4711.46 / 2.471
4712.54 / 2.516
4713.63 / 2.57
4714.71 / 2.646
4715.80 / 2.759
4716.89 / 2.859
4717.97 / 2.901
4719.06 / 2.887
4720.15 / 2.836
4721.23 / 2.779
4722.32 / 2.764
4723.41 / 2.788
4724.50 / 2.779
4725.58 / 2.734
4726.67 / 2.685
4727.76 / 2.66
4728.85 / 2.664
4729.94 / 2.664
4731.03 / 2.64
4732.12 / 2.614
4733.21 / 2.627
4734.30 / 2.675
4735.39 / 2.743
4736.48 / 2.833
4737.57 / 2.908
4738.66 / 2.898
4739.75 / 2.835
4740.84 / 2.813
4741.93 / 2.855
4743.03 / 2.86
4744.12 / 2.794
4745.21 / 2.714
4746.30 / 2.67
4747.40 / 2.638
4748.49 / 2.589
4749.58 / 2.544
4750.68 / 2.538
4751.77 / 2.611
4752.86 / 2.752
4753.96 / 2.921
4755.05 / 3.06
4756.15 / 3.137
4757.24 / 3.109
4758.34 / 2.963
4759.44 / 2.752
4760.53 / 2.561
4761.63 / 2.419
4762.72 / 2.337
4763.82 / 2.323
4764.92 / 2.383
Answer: 2.675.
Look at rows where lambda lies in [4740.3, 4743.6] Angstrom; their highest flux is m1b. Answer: 2.86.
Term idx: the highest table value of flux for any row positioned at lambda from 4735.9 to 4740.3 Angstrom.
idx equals 2.908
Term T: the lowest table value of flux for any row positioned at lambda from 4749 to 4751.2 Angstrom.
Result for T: 2.538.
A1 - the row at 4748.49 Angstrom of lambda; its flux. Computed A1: 2.589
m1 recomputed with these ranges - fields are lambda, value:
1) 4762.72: 2.337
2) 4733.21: 2.627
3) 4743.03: 2.86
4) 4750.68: 2.538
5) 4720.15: 2.836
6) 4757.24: 3.109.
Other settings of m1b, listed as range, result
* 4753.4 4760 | 3.137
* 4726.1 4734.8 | 2.685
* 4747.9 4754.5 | 2.921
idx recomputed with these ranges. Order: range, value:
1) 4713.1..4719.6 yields 2.901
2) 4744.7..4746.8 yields 2.714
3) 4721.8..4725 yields 2.788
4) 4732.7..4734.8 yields 2.675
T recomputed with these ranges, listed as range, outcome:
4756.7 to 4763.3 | 2.337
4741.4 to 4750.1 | 2.544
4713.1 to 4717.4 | 2.57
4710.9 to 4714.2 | 2.471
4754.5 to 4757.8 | 3.06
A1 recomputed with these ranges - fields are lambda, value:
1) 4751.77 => 2.611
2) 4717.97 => 2.901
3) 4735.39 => 2.743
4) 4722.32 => 2.764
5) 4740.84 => 2.813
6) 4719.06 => 2.887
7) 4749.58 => 2.544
